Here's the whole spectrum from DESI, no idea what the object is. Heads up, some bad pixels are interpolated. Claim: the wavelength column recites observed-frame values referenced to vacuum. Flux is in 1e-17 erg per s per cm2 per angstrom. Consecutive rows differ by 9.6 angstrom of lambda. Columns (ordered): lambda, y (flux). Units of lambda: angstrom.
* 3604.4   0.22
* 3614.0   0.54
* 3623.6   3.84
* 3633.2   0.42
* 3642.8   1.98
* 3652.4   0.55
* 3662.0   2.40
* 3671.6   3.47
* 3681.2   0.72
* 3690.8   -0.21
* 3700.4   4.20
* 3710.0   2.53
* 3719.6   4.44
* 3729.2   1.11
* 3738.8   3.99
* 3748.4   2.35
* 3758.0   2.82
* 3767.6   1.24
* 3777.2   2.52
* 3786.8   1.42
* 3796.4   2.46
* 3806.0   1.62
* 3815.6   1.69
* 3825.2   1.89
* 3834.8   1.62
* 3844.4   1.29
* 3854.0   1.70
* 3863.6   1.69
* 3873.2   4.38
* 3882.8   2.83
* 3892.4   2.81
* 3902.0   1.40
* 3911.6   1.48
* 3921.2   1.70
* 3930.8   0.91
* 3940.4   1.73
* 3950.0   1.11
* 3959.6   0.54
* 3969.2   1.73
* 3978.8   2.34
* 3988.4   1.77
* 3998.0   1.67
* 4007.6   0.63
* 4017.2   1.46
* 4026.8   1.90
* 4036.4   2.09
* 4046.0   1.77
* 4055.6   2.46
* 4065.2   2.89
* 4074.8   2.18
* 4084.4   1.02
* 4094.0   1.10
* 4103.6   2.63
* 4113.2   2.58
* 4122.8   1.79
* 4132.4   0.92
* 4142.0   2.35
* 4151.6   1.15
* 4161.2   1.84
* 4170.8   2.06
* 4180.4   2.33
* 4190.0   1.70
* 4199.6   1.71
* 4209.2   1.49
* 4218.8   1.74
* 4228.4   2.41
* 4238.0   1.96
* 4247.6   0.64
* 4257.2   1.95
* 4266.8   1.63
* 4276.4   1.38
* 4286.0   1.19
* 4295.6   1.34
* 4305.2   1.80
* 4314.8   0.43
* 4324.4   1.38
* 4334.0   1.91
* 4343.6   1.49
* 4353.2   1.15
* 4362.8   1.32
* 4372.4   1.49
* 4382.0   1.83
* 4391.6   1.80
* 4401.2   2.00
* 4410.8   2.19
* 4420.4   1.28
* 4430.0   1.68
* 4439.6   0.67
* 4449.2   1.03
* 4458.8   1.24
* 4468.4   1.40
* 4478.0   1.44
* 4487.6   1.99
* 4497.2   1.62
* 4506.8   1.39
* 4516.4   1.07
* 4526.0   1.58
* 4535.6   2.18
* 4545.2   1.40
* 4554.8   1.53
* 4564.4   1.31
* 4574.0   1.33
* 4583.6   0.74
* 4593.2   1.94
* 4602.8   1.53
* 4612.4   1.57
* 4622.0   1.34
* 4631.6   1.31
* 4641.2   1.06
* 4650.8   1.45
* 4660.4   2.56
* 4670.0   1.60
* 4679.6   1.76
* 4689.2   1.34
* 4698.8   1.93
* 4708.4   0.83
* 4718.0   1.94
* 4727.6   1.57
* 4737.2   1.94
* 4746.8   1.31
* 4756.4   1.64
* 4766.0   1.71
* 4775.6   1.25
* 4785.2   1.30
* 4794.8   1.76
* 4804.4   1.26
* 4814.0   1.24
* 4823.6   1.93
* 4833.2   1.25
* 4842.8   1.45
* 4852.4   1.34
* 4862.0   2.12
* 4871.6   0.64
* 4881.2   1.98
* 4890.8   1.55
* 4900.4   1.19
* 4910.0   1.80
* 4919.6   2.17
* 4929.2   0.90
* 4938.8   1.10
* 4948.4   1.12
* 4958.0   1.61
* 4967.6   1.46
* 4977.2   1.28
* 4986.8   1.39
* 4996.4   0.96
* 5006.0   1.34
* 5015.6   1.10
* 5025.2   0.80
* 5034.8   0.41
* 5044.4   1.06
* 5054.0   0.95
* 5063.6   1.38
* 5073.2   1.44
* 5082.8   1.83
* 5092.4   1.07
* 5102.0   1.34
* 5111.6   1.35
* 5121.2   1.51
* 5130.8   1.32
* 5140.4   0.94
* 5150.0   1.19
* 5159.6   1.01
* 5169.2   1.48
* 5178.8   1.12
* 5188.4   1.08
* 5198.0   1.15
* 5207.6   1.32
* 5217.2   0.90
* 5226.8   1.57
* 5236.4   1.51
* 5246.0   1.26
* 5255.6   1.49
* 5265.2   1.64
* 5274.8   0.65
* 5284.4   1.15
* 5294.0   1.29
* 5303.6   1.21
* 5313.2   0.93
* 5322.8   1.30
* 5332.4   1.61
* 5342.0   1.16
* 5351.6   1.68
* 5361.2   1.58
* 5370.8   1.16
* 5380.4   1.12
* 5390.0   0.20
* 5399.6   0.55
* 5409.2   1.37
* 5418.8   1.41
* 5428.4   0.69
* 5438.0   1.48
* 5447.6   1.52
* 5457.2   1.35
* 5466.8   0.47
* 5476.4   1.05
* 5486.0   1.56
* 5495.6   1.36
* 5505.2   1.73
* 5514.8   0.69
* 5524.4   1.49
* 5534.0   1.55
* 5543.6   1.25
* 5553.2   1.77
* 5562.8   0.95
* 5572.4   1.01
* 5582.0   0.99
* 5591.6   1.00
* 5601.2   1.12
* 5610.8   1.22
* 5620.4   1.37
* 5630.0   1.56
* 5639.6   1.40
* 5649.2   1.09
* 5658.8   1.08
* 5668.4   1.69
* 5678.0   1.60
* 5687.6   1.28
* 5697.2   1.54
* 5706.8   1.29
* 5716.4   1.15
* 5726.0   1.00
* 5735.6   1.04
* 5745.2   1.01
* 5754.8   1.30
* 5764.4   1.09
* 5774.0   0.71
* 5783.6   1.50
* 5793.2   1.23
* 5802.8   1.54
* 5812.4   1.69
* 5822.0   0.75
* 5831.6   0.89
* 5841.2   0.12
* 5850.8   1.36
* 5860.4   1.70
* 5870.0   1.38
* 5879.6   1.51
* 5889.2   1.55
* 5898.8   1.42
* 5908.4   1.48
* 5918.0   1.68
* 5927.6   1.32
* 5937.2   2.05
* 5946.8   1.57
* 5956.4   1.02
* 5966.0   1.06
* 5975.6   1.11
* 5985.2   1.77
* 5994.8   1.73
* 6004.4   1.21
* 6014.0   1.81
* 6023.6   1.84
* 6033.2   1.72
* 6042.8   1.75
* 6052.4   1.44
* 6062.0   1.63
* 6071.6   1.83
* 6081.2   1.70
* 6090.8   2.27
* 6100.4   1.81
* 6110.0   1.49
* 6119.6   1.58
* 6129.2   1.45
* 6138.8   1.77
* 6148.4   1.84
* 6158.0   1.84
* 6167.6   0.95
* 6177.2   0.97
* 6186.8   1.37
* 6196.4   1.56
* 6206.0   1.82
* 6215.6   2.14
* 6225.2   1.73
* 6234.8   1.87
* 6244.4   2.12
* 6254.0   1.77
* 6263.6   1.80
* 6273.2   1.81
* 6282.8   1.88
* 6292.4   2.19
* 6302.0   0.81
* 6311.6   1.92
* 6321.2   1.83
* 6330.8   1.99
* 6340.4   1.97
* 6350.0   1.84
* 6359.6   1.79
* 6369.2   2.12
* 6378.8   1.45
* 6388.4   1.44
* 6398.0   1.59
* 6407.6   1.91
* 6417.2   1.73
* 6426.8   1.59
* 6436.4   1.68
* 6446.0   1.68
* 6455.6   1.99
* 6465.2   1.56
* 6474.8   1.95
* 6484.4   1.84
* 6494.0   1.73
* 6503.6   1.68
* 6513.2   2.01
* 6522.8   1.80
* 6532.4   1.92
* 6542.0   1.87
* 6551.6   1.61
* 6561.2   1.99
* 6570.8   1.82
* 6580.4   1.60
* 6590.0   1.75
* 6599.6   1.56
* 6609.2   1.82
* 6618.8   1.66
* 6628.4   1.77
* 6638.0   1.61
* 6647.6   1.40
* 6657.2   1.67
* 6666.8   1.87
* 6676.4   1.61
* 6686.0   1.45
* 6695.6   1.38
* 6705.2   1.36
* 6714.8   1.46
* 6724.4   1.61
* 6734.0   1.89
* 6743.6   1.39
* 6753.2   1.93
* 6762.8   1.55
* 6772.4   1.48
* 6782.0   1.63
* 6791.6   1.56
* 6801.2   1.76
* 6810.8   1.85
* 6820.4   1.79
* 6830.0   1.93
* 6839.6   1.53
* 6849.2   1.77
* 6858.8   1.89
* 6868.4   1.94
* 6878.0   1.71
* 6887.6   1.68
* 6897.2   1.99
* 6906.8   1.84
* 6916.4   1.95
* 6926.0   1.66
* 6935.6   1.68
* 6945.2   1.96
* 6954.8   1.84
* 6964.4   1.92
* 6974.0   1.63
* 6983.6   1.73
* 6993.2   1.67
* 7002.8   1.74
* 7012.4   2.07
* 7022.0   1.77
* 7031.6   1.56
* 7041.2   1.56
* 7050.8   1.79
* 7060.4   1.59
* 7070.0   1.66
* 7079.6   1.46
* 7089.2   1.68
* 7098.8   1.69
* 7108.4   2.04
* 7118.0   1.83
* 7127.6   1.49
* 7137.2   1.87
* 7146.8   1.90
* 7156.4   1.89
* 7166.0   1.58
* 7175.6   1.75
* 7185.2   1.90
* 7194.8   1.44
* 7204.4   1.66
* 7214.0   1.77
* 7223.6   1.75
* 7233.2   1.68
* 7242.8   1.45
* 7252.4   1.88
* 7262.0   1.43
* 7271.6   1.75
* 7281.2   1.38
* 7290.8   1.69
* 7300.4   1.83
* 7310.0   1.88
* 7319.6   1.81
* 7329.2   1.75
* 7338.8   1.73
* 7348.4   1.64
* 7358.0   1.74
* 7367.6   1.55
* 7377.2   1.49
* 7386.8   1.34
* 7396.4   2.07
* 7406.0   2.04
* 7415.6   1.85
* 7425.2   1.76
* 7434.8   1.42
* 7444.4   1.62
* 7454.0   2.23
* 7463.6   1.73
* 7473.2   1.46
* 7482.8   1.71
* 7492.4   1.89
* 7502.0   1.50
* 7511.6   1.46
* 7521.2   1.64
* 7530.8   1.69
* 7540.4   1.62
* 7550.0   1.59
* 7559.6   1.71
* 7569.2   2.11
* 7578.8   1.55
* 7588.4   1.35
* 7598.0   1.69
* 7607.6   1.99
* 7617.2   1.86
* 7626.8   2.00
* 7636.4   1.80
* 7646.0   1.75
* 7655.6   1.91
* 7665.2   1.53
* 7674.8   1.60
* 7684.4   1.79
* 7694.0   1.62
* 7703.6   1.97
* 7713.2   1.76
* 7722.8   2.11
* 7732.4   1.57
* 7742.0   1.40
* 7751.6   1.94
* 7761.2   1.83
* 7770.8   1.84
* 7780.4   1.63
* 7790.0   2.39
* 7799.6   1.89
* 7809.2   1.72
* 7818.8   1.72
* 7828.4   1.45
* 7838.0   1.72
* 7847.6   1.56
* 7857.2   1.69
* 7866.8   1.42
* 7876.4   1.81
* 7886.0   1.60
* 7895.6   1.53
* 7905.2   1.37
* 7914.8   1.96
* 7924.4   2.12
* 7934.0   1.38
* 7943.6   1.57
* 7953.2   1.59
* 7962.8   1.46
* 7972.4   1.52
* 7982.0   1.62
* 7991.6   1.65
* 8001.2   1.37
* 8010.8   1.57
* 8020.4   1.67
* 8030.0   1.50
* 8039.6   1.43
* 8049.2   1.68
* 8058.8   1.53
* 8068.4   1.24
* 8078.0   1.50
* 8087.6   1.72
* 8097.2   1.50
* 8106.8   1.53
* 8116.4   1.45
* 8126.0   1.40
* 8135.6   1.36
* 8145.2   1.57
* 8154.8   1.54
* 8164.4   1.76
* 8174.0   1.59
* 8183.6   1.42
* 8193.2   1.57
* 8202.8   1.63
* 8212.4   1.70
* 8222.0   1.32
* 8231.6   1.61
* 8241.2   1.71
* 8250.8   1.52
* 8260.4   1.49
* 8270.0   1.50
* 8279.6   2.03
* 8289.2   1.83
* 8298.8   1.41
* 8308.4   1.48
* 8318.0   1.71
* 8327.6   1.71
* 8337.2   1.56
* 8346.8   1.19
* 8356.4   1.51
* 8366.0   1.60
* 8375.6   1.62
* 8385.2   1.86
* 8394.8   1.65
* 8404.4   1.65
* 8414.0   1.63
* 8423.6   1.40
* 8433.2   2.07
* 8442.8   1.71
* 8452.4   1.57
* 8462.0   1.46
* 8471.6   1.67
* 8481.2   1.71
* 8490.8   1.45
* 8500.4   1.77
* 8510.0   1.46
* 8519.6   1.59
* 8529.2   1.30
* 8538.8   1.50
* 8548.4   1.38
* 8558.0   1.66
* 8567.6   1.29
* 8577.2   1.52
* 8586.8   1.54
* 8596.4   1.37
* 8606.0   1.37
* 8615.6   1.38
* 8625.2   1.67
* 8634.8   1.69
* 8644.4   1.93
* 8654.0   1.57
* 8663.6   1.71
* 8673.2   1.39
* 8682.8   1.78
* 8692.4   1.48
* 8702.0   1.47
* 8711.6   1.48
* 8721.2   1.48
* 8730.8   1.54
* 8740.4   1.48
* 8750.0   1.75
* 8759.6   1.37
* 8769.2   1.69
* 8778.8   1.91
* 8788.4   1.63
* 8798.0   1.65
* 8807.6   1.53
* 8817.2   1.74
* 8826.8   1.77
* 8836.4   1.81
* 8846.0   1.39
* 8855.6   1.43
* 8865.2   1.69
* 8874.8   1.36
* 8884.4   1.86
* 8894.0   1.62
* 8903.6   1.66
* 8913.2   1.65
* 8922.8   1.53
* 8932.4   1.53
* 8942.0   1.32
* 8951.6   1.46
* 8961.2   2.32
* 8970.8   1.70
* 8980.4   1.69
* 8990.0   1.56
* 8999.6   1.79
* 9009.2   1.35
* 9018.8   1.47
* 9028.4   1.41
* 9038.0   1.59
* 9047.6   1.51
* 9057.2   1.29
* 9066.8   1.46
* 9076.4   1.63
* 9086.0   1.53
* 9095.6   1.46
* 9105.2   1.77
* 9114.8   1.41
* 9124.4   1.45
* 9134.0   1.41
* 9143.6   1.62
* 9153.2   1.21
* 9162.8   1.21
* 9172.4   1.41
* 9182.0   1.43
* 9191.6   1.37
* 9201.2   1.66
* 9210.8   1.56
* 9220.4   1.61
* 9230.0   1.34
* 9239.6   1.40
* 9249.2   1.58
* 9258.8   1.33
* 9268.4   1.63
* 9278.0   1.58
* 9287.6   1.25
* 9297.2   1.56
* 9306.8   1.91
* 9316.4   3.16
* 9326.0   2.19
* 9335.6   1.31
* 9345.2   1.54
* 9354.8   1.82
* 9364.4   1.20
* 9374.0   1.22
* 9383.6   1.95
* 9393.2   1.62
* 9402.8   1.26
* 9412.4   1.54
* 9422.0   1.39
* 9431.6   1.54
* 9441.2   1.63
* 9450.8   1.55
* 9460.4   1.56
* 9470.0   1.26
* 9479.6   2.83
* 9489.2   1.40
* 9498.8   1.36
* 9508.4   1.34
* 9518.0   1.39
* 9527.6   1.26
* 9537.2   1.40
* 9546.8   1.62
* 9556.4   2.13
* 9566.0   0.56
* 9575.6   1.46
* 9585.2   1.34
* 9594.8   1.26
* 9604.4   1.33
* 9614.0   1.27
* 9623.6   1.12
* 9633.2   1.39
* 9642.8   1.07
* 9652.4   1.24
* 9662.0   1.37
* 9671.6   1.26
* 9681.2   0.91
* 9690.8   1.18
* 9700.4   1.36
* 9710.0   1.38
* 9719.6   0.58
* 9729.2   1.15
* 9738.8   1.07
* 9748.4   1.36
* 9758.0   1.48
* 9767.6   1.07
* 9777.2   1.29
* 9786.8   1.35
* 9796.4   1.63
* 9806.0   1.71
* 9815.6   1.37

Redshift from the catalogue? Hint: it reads 0.56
